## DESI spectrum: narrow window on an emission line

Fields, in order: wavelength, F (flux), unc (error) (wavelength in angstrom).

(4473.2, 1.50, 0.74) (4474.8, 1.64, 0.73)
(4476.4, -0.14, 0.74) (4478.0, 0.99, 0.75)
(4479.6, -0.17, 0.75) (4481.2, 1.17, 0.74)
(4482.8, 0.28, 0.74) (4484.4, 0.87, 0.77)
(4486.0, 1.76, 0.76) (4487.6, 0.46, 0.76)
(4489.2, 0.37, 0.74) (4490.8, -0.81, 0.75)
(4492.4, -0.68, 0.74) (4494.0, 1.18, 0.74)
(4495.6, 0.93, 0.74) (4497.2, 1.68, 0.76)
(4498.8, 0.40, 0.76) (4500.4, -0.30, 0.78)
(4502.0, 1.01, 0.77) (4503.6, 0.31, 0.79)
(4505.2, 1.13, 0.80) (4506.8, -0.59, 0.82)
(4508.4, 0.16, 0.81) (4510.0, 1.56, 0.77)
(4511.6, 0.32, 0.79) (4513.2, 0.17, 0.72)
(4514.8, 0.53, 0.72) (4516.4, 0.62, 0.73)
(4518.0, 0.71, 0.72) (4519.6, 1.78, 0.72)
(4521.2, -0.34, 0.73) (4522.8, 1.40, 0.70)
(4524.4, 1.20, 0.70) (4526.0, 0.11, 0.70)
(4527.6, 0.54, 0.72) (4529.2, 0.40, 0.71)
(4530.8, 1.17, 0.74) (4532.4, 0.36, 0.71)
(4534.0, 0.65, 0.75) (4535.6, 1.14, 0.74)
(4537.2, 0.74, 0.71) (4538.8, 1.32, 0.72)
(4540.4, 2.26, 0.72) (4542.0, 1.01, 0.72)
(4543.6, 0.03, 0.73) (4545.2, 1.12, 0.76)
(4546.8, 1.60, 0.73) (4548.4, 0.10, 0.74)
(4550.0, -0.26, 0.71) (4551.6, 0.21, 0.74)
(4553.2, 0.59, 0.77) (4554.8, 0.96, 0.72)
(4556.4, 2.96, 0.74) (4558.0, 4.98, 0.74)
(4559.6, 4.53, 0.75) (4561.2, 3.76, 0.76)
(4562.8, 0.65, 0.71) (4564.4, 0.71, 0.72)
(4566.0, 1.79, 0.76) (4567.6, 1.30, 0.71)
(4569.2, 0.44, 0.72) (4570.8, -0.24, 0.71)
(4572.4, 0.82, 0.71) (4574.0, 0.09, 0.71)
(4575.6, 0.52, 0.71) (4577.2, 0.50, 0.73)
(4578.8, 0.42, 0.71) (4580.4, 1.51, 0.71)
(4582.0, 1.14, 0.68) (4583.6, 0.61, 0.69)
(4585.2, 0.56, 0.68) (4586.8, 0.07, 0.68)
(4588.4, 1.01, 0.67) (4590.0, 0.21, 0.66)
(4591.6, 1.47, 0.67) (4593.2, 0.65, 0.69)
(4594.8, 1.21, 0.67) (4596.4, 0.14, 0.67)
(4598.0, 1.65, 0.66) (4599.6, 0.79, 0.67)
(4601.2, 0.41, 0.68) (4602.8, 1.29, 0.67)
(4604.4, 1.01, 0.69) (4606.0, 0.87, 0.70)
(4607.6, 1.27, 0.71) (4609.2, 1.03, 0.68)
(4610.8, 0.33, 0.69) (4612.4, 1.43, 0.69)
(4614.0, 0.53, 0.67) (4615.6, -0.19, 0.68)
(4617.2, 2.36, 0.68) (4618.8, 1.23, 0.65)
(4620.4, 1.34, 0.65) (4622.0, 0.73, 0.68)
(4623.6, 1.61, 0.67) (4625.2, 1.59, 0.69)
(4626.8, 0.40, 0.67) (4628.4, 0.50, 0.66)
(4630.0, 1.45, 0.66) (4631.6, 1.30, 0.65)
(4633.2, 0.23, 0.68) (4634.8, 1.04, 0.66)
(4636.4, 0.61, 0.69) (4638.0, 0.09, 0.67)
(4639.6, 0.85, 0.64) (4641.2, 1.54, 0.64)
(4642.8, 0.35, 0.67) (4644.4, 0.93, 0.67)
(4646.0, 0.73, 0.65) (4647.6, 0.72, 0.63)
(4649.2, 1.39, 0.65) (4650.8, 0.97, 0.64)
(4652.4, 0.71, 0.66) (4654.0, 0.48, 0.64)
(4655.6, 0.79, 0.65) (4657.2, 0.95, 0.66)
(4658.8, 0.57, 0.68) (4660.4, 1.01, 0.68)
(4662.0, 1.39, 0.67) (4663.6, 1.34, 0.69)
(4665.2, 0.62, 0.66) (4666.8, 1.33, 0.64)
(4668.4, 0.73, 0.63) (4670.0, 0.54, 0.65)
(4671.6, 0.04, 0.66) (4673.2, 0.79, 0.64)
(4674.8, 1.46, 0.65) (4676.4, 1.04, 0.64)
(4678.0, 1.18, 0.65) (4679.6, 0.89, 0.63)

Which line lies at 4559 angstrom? [O II] 3727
